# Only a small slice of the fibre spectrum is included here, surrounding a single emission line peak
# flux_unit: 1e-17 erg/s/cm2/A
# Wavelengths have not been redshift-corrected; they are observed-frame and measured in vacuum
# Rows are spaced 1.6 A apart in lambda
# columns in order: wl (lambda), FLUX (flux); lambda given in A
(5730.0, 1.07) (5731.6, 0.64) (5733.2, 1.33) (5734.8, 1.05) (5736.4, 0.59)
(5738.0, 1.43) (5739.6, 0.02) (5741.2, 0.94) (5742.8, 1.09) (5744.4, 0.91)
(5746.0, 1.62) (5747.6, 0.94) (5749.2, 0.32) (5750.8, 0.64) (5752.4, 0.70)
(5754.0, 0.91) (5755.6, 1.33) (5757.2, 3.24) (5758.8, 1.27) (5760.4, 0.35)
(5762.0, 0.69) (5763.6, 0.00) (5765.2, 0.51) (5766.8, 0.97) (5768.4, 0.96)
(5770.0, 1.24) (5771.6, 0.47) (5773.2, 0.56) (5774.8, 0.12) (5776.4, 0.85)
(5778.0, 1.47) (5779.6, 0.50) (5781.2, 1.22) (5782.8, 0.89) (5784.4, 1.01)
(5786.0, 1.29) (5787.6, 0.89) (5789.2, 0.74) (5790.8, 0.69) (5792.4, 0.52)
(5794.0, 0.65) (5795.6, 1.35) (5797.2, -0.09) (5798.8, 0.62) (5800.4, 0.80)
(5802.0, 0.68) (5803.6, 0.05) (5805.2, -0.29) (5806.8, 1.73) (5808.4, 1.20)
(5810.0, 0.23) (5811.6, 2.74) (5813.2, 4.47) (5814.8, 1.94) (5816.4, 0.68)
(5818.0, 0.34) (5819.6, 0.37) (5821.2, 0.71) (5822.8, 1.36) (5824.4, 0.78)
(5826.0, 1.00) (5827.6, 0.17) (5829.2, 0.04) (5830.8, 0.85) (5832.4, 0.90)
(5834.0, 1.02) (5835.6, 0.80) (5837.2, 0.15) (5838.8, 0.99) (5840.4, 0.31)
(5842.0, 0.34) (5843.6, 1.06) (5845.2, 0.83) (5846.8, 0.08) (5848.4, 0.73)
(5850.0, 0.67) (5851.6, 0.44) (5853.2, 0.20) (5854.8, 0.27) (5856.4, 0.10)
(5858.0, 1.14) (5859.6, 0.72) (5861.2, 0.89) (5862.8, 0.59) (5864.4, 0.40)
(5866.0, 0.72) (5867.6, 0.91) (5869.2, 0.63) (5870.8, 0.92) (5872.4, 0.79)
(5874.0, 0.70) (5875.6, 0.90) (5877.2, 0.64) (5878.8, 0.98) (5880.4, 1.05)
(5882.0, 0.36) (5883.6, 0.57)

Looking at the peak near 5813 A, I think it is [O III]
